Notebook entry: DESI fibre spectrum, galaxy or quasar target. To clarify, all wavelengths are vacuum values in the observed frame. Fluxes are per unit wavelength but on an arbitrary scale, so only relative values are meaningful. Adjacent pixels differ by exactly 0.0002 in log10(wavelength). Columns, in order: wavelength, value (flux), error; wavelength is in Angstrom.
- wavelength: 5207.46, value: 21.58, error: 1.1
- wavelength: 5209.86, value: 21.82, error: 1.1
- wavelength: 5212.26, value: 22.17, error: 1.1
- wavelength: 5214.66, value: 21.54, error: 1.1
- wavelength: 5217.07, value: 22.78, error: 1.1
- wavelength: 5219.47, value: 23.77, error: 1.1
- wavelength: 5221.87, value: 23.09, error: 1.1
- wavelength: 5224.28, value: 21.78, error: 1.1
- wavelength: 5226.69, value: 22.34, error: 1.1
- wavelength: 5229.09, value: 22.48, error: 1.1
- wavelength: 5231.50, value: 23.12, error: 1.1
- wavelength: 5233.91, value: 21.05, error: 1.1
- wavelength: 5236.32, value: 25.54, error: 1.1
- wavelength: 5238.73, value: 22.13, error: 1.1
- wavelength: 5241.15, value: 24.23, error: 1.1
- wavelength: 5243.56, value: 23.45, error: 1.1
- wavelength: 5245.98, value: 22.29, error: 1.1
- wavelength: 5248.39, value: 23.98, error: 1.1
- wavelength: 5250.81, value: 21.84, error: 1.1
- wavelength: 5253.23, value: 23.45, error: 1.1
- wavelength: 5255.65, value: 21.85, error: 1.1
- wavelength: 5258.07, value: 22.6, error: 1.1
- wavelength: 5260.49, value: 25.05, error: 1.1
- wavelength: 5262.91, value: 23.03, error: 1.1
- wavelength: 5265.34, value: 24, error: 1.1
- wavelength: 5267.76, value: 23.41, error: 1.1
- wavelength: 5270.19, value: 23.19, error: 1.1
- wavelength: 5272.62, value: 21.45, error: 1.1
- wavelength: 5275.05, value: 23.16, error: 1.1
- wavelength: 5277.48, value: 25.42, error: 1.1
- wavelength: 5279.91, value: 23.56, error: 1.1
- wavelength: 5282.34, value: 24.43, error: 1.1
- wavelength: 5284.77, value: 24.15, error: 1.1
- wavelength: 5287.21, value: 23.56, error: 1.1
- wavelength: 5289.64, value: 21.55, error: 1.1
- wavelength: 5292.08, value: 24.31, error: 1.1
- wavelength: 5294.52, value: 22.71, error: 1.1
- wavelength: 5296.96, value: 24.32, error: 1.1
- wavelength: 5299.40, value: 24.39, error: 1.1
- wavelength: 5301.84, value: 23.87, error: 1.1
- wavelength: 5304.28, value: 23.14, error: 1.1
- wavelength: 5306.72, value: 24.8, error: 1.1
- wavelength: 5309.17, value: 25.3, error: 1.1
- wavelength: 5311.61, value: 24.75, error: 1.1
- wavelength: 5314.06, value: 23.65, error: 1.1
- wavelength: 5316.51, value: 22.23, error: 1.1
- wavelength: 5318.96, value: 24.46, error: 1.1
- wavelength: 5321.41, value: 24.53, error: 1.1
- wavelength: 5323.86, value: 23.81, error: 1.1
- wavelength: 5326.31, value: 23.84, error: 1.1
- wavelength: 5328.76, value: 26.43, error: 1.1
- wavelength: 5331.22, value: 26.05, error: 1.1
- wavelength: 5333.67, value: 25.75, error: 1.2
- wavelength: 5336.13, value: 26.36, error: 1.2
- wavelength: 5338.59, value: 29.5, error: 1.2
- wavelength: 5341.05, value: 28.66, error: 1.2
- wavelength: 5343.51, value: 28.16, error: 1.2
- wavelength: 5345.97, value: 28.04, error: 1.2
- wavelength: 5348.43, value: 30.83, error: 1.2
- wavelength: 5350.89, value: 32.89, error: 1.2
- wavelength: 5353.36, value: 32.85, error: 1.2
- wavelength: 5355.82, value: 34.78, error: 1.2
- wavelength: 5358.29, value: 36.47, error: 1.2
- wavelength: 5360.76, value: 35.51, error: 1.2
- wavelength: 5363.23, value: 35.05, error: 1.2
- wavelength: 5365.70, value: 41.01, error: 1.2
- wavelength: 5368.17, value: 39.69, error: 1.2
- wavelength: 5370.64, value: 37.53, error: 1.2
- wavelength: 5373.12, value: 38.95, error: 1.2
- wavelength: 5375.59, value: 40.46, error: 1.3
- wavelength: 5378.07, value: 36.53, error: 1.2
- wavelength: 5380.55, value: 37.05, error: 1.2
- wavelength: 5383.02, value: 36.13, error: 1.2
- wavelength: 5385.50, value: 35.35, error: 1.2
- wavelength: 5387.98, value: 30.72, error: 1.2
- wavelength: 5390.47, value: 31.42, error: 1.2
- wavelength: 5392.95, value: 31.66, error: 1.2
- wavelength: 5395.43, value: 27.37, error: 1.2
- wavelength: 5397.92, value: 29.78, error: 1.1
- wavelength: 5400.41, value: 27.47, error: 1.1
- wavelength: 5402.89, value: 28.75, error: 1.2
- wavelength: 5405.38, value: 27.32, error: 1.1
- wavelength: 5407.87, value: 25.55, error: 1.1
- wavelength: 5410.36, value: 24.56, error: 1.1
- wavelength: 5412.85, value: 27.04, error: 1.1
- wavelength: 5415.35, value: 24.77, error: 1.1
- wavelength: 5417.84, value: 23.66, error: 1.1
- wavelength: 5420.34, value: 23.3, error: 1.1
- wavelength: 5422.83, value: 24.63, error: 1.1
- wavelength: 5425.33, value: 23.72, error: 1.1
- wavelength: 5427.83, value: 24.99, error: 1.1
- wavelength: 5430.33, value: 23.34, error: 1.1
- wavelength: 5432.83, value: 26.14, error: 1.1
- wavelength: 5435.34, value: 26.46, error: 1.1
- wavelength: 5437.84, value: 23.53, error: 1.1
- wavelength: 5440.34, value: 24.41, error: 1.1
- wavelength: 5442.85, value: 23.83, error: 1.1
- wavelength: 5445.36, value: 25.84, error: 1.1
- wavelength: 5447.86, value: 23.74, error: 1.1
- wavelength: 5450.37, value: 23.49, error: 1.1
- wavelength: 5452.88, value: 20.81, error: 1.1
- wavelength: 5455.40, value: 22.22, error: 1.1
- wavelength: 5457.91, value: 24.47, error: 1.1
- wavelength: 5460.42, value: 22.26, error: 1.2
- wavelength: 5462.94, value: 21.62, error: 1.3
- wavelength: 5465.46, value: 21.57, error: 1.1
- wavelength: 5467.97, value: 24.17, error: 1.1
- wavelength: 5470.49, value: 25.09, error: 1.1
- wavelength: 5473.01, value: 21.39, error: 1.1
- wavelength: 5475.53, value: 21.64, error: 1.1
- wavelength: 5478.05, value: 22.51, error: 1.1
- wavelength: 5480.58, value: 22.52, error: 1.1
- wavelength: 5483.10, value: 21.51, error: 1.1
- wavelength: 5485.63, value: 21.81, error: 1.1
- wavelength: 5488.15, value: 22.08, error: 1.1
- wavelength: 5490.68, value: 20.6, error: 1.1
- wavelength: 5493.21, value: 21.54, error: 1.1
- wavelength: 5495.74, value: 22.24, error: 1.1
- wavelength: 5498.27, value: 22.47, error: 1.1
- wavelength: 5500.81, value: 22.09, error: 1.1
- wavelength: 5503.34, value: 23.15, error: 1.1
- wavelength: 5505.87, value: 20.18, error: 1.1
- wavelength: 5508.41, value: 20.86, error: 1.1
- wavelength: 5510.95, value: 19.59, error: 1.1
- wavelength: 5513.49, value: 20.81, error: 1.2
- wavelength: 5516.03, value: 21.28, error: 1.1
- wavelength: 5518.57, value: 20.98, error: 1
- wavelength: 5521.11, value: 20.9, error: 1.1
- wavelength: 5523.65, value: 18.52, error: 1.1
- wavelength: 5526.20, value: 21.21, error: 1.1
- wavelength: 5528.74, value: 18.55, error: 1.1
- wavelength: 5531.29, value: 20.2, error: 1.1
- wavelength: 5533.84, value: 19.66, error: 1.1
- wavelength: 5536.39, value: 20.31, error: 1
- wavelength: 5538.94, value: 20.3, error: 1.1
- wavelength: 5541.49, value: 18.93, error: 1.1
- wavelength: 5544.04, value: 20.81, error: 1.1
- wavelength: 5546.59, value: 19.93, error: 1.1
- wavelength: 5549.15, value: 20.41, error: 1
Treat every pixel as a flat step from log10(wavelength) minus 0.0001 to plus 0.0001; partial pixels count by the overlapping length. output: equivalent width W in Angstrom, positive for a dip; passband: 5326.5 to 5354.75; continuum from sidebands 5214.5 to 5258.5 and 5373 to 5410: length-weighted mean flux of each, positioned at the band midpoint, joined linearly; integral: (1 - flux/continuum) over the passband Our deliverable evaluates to 0.4 Angstrom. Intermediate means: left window 22.8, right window 31.9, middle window 28.6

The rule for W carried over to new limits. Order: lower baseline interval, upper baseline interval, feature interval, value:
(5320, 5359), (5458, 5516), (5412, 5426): 0.29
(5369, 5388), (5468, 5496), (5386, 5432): 8.33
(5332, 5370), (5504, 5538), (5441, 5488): 2.88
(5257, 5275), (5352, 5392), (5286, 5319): 4.65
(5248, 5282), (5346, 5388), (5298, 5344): 7.65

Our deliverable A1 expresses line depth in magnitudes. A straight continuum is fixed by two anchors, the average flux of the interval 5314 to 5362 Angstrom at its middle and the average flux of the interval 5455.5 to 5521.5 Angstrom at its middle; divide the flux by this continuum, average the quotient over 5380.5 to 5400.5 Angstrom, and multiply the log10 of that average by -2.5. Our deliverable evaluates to -0.21 mag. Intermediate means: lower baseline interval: 28.4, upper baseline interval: 21.9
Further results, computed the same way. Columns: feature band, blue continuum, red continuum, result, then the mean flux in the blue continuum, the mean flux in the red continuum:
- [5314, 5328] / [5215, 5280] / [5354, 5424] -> 0.16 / 23.1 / 31.9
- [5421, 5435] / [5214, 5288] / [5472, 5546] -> -0.14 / 23.2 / 21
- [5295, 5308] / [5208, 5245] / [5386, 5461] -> -0.01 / 22.7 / 25.7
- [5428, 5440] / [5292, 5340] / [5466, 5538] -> -0.10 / 24.7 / 21.3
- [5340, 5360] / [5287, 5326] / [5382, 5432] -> -0.24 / 23.8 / 27.5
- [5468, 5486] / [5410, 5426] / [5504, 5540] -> -0.02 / 24.6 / 20.3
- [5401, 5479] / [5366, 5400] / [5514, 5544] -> 0.20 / 34.8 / 20.1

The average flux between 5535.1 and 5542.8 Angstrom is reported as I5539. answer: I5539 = 19.9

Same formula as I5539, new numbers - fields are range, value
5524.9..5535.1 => 19.9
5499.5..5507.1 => 21.8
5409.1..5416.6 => 25.5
